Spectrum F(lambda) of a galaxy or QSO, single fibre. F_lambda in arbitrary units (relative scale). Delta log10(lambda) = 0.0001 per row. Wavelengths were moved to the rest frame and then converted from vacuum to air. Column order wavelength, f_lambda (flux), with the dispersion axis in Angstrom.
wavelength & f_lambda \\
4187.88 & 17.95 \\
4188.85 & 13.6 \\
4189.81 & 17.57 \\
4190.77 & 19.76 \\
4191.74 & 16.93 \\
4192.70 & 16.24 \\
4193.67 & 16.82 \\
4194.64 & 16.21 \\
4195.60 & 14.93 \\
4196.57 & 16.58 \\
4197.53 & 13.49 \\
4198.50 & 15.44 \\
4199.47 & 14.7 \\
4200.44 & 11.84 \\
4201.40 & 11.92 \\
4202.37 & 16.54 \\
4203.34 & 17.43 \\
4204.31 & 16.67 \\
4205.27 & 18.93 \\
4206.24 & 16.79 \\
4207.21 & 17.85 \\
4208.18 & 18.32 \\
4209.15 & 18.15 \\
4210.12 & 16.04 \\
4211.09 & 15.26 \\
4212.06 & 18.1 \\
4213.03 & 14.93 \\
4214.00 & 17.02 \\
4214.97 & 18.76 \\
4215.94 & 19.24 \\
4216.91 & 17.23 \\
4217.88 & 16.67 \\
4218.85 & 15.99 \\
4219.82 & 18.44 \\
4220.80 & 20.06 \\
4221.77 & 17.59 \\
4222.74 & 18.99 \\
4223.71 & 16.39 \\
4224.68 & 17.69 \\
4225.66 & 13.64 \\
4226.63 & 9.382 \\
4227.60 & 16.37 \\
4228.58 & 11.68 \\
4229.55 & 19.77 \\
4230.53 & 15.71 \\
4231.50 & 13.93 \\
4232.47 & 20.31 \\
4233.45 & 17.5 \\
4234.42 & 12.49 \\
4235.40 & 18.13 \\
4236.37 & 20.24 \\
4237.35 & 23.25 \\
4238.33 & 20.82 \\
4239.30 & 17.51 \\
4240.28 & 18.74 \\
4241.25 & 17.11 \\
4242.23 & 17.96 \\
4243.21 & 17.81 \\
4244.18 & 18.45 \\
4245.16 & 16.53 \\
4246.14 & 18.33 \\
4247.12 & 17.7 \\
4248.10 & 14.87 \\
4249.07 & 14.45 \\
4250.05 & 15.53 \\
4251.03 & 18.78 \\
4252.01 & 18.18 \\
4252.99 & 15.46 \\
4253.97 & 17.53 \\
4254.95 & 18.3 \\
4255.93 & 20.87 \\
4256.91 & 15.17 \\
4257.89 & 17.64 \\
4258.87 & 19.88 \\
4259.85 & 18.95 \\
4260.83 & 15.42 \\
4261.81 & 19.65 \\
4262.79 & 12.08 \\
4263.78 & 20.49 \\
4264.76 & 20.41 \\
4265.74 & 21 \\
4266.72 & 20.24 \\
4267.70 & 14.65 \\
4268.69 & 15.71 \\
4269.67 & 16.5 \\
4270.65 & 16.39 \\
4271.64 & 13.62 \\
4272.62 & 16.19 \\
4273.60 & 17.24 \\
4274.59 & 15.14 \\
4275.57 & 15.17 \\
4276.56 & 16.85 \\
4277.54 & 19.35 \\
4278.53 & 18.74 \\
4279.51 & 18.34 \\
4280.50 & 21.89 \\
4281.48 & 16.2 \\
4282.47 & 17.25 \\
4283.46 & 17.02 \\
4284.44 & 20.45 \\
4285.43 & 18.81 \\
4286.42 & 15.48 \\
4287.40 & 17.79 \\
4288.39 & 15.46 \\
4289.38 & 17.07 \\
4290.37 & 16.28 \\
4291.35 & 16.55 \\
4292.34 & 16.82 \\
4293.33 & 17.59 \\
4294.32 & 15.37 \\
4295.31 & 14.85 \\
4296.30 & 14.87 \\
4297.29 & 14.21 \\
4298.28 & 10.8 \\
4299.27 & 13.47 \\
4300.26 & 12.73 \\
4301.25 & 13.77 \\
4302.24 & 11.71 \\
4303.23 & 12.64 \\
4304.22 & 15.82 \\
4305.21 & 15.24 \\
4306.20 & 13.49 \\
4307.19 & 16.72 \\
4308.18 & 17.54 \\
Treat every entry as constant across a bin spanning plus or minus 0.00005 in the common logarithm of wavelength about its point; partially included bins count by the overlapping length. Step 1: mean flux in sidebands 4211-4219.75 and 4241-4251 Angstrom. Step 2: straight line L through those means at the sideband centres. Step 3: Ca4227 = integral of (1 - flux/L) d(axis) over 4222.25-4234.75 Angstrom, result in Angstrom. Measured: 1.0 Angstrom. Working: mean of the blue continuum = 17.2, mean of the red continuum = 17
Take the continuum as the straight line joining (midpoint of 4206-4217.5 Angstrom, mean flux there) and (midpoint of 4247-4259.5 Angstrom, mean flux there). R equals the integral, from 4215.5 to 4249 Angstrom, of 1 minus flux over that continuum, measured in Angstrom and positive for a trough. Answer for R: 0.1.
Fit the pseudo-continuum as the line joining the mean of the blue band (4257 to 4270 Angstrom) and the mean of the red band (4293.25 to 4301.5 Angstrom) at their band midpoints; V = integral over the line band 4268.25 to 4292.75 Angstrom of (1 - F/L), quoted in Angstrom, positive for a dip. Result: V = -1.8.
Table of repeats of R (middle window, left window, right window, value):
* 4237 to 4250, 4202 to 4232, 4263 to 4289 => -0.6 Angstrom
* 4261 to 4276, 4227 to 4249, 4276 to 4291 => 0.6 Angstrom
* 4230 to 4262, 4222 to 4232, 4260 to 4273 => -2.8 Angstrom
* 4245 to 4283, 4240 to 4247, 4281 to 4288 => 0.7 Angstrom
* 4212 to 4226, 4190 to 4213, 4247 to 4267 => -0.6 Angstrom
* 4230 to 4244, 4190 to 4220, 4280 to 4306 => -1.5 Angstrom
